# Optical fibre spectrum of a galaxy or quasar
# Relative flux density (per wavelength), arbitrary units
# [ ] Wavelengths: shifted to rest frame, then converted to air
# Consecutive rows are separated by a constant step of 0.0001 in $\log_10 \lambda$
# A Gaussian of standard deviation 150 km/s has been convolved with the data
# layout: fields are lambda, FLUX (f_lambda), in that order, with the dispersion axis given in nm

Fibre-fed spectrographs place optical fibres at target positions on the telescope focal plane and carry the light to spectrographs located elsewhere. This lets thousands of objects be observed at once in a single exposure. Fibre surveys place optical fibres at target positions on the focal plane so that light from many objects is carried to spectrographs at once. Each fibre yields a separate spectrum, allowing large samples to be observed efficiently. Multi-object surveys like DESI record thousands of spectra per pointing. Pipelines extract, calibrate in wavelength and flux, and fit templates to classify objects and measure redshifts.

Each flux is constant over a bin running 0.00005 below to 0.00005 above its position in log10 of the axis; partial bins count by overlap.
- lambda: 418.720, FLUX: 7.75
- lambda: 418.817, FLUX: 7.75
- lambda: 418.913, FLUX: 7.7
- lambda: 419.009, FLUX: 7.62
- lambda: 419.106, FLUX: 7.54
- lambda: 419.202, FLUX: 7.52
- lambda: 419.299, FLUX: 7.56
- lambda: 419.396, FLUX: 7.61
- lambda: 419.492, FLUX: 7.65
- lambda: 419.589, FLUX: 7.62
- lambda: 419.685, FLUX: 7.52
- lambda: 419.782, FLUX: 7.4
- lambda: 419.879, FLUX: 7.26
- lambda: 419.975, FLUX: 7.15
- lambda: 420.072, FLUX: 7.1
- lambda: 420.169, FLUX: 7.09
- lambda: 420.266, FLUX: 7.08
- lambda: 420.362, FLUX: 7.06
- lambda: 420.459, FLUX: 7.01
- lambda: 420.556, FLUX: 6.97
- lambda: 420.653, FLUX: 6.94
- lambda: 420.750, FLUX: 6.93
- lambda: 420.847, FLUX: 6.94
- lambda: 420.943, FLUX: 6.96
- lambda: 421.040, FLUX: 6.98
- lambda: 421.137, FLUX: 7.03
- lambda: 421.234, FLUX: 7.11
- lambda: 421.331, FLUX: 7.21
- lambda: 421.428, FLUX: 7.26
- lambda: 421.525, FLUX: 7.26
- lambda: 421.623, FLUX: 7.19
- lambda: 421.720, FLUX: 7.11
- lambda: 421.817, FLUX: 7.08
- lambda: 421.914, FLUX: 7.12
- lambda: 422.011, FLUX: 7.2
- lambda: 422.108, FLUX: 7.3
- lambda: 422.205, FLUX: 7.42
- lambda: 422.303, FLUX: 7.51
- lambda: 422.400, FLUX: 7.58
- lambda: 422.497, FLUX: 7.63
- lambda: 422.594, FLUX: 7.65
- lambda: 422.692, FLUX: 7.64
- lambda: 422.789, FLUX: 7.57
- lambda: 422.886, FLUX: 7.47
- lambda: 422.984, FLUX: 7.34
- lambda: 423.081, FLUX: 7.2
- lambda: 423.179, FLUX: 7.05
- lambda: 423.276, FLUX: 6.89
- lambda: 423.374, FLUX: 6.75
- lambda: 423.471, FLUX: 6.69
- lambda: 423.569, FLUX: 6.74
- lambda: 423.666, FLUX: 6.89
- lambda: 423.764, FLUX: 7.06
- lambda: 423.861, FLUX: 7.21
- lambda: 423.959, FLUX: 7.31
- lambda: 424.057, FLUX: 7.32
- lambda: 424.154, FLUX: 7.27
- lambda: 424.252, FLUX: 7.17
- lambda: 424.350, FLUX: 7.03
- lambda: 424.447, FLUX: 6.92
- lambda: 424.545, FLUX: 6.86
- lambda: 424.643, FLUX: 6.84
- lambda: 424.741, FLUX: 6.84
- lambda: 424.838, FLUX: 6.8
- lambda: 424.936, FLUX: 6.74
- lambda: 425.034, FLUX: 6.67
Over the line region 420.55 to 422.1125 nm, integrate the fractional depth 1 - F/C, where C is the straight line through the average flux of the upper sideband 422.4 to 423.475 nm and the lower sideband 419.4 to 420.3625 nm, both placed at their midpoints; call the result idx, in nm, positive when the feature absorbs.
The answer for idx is 0.05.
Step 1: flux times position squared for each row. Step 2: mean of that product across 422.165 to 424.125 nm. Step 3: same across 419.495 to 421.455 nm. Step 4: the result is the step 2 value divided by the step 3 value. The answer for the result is 1.0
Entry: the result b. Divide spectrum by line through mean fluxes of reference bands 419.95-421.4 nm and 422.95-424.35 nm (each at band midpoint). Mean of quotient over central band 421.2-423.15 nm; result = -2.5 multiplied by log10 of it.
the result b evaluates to -0.04 mag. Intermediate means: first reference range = 7.04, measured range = 7.34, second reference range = 7.06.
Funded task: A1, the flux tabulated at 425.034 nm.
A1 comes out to 6.67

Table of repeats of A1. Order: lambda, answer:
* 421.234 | 7.11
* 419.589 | 7.62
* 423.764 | 7.06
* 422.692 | 7.64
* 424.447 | 6.92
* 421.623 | 7.19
